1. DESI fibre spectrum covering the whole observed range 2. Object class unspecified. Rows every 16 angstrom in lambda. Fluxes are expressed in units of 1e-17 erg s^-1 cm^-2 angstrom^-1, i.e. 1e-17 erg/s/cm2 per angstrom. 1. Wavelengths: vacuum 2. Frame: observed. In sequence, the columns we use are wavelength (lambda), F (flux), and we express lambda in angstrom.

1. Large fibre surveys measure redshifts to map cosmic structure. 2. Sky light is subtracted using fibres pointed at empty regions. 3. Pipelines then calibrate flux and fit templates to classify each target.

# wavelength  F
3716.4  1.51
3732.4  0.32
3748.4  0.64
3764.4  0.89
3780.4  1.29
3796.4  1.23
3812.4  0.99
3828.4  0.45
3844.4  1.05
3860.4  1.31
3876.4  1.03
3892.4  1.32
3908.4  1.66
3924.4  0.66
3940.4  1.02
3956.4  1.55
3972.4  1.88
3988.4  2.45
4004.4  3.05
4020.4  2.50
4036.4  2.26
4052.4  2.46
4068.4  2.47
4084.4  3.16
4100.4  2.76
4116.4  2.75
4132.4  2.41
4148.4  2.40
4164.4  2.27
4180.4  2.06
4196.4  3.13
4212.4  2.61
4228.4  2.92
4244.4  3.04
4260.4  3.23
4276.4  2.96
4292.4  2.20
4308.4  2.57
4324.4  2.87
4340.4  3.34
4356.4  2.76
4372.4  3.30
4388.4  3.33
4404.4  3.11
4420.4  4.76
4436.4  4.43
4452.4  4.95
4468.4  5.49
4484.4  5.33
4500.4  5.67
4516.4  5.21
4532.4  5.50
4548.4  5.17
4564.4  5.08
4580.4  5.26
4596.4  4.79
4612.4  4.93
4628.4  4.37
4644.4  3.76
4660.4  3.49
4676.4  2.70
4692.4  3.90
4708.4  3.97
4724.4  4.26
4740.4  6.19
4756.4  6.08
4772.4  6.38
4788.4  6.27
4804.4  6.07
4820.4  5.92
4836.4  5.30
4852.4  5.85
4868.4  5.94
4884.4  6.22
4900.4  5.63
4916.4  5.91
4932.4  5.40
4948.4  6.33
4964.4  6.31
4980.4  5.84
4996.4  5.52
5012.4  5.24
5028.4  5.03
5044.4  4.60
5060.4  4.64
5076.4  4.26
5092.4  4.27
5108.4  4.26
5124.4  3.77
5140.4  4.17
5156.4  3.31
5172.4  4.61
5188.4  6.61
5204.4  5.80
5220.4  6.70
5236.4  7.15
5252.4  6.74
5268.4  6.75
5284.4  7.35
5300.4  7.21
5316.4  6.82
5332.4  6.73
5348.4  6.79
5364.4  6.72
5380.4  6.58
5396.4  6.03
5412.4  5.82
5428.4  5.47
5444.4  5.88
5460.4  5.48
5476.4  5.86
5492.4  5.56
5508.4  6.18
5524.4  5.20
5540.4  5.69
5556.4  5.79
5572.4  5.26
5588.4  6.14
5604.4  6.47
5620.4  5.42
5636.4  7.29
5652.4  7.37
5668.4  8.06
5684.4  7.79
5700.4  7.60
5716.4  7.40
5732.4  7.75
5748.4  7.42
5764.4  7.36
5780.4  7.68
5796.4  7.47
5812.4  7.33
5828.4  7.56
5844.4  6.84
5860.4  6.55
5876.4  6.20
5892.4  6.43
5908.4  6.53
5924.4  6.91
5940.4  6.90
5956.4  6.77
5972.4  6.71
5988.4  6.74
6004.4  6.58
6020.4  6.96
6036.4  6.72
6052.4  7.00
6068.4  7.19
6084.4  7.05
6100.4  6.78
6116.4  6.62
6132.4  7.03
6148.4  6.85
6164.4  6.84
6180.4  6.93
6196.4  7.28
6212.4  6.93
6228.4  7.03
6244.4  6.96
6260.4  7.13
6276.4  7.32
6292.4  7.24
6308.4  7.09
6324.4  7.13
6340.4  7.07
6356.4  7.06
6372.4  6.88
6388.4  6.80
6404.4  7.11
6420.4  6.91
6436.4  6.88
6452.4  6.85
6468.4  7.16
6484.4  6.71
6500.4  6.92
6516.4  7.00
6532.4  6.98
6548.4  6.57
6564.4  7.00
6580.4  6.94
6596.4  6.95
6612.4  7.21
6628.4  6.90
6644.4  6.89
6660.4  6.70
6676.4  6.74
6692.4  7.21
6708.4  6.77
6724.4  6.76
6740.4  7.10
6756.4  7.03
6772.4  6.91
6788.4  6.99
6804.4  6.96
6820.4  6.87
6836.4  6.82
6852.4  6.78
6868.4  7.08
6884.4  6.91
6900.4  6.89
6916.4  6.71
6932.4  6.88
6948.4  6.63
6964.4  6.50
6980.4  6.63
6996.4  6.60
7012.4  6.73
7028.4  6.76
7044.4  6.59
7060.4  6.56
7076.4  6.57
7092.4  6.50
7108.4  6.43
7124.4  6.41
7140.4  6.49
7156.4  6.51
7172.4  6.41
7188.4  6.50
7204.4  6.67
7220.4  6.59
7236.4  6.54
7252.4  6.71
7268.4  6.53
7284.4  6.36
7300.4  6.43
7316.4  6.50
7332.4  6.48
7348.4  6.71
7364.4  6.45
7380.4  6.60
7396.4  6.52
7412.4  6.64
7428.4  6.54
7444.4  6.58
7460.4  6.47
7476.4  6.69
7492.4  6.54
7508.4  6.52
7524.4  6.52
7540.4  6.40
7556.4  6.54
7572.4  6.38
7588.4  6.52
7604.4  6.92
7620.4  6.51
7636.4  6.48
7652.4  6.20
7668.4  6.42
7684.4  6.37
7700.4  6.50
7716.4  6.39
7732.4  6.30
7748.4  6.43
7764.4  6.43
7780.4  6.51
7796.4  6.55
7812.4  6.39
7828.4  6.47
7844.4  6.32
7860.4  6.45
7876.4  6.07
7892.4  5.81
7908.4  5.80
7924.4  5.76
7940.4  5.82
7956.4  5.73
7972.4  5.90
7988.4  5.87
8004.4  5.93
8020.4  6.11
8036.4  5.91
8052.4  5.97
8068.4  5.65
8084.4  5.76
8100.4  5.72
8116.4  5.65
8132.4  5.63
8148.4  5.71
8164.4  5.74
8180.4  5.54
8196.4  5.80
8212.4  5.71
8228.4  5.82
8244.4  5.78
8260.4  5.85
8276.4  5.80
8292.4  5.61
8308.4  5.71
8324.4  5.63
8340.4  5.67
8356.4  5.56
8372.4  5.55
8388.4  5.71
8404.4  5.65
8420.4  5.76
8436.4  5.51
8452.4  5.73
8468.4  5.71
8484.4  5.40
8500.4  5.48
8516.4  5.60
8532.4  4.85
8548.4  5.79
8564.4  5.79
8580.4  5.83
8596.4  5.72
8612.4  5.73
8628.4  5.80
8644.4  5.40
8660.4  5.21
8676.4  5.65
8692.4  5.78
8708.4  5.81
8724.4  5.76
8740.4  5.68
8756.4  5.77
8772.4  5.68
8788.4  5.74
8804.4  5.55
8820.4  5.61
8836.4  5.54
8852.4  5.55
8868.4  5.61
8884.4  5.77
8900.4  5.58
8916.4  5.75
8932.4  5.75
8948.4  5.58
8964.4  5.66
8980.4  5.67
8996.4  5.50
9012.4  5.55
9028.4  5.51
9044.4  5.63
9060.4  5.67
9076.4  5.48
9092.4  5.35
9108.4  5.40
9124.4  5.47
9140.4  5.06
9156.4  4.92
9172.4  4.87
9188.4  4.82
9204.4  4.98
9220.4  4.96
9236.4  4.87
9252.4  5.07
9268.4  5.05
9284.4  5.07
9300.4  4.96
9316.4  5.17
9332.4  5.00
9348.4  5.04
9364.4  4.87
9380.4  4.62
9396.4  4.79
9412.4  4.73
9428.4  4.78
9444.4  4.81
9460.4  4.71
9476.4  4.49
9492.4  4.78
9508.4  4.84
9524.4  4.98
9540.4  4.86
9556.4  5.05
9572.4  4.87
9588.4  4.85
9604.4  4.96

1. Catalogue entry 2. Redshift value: 0.00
